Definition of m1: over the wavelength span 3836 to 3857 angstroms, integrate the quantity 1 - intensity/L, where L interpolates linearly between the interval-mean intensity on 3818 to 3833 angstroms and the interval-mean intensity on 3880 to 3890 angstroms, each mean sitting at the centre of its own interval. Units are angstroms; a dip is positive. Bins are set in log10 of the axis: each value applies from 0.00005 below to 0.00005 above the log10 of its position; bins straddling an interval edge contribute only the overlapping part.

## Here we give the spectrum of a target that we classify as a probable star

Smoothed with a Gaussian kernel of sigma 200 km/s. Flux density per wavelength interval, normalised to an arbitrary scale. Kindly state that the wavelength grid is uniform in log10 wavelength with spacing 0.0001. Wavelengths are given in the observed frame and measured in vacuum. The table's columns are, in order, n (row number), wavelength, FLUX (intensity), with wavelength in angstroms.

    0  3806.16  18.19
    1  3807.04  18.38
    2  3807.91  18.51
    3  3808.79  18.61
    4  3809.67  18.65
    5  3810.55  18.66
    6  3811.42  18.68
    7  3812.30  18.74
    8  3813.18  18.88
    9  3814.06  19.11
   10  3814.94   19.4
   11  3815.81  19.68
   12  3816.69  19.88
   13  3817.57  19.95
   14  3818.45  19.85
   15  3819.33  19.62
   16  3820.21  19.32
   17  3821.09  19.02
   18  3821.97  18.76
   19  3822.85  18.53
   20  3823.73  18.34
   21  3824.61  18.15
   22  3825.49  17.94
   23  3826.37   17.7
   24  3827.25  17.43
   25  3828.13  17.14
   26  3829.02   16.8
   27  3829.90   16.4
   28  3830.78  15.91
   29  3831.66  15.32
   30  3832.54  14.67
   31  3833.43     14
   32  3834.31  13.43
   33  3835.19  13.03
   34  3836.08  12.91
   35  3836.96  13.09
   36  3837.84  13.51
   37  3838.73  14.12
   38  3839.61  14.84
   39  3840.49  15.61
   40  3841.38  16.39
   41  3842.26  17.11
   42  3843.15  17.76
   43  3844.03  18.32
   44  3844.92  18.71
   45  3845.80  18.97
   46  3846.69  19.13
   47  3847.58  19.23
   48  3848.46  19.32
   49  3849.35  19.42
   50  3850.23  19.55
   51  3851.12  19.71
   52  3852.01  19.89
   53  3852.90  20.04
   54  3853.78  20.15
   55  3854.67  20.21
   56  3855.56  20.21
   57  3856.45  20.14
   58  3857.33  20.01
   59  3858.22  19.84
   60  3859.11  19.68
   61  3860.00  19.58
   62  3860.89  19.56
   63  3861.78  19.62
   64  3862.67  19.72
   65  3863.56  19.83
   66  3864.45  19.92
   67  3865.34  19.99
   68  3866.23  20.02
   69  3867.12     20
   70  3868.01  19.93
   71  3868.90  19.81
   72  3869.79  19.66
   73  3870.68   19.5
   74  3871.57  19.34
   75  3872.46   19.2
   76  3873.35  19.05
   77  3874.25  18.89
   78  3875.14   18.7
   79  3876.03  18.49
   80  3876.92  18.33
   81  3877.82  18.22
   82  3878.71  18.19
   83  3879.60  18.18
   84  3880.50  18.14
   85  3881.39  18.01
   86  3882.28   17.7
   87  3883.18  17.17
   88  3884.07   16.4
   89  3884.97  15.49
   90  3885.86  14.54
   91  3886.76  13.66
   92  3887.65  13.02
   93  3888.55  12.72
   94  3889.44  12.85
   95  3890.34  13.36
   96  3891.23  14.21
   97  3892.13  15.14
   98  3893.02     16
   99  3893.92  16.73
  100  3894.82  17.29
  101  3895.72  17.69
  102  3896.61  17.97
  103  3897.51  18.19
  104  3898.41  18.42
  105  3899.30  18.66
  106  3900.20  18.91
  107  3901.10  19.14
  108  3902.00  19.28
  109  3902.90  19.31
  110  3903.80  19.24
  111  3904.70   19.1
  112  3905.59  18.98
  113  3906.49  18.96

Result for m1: -1.36 angstroms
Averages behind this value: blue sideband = 17.7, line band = 18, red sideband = 15.4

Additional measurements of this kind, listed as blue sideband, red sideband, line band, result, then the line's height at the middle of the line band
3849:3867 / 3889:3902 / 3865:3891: 1.15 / 18.2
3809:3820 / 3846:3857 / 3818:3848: 4.14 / 19.5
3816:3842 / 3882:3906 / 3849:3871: -4.19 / 16.7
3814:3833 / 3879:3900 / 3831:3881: -3.16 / 17.2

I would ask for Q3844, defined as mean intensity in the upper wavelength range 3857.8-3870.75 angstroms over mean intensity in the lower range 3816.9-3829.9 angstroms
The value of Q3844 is 1.1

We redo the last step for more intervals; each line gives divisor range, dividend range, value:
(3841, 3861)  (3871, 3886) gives 0.93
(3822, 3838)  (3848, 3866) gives 1.25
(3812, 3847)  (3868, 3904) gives 1.01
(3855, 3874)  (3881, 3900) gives 0.81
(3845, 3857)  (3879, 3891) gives 0.79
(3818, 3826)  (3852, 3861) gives 1.06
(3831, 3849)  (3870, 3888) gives 1.10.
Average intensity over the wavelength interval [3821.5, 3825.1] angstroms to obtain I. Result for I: 18.5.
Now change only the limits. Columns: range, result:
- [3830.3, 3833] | 15.3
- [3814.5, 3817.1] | 19.7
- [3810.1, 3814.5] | 18.8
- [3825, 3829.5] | 17.4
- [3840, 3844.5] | 17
